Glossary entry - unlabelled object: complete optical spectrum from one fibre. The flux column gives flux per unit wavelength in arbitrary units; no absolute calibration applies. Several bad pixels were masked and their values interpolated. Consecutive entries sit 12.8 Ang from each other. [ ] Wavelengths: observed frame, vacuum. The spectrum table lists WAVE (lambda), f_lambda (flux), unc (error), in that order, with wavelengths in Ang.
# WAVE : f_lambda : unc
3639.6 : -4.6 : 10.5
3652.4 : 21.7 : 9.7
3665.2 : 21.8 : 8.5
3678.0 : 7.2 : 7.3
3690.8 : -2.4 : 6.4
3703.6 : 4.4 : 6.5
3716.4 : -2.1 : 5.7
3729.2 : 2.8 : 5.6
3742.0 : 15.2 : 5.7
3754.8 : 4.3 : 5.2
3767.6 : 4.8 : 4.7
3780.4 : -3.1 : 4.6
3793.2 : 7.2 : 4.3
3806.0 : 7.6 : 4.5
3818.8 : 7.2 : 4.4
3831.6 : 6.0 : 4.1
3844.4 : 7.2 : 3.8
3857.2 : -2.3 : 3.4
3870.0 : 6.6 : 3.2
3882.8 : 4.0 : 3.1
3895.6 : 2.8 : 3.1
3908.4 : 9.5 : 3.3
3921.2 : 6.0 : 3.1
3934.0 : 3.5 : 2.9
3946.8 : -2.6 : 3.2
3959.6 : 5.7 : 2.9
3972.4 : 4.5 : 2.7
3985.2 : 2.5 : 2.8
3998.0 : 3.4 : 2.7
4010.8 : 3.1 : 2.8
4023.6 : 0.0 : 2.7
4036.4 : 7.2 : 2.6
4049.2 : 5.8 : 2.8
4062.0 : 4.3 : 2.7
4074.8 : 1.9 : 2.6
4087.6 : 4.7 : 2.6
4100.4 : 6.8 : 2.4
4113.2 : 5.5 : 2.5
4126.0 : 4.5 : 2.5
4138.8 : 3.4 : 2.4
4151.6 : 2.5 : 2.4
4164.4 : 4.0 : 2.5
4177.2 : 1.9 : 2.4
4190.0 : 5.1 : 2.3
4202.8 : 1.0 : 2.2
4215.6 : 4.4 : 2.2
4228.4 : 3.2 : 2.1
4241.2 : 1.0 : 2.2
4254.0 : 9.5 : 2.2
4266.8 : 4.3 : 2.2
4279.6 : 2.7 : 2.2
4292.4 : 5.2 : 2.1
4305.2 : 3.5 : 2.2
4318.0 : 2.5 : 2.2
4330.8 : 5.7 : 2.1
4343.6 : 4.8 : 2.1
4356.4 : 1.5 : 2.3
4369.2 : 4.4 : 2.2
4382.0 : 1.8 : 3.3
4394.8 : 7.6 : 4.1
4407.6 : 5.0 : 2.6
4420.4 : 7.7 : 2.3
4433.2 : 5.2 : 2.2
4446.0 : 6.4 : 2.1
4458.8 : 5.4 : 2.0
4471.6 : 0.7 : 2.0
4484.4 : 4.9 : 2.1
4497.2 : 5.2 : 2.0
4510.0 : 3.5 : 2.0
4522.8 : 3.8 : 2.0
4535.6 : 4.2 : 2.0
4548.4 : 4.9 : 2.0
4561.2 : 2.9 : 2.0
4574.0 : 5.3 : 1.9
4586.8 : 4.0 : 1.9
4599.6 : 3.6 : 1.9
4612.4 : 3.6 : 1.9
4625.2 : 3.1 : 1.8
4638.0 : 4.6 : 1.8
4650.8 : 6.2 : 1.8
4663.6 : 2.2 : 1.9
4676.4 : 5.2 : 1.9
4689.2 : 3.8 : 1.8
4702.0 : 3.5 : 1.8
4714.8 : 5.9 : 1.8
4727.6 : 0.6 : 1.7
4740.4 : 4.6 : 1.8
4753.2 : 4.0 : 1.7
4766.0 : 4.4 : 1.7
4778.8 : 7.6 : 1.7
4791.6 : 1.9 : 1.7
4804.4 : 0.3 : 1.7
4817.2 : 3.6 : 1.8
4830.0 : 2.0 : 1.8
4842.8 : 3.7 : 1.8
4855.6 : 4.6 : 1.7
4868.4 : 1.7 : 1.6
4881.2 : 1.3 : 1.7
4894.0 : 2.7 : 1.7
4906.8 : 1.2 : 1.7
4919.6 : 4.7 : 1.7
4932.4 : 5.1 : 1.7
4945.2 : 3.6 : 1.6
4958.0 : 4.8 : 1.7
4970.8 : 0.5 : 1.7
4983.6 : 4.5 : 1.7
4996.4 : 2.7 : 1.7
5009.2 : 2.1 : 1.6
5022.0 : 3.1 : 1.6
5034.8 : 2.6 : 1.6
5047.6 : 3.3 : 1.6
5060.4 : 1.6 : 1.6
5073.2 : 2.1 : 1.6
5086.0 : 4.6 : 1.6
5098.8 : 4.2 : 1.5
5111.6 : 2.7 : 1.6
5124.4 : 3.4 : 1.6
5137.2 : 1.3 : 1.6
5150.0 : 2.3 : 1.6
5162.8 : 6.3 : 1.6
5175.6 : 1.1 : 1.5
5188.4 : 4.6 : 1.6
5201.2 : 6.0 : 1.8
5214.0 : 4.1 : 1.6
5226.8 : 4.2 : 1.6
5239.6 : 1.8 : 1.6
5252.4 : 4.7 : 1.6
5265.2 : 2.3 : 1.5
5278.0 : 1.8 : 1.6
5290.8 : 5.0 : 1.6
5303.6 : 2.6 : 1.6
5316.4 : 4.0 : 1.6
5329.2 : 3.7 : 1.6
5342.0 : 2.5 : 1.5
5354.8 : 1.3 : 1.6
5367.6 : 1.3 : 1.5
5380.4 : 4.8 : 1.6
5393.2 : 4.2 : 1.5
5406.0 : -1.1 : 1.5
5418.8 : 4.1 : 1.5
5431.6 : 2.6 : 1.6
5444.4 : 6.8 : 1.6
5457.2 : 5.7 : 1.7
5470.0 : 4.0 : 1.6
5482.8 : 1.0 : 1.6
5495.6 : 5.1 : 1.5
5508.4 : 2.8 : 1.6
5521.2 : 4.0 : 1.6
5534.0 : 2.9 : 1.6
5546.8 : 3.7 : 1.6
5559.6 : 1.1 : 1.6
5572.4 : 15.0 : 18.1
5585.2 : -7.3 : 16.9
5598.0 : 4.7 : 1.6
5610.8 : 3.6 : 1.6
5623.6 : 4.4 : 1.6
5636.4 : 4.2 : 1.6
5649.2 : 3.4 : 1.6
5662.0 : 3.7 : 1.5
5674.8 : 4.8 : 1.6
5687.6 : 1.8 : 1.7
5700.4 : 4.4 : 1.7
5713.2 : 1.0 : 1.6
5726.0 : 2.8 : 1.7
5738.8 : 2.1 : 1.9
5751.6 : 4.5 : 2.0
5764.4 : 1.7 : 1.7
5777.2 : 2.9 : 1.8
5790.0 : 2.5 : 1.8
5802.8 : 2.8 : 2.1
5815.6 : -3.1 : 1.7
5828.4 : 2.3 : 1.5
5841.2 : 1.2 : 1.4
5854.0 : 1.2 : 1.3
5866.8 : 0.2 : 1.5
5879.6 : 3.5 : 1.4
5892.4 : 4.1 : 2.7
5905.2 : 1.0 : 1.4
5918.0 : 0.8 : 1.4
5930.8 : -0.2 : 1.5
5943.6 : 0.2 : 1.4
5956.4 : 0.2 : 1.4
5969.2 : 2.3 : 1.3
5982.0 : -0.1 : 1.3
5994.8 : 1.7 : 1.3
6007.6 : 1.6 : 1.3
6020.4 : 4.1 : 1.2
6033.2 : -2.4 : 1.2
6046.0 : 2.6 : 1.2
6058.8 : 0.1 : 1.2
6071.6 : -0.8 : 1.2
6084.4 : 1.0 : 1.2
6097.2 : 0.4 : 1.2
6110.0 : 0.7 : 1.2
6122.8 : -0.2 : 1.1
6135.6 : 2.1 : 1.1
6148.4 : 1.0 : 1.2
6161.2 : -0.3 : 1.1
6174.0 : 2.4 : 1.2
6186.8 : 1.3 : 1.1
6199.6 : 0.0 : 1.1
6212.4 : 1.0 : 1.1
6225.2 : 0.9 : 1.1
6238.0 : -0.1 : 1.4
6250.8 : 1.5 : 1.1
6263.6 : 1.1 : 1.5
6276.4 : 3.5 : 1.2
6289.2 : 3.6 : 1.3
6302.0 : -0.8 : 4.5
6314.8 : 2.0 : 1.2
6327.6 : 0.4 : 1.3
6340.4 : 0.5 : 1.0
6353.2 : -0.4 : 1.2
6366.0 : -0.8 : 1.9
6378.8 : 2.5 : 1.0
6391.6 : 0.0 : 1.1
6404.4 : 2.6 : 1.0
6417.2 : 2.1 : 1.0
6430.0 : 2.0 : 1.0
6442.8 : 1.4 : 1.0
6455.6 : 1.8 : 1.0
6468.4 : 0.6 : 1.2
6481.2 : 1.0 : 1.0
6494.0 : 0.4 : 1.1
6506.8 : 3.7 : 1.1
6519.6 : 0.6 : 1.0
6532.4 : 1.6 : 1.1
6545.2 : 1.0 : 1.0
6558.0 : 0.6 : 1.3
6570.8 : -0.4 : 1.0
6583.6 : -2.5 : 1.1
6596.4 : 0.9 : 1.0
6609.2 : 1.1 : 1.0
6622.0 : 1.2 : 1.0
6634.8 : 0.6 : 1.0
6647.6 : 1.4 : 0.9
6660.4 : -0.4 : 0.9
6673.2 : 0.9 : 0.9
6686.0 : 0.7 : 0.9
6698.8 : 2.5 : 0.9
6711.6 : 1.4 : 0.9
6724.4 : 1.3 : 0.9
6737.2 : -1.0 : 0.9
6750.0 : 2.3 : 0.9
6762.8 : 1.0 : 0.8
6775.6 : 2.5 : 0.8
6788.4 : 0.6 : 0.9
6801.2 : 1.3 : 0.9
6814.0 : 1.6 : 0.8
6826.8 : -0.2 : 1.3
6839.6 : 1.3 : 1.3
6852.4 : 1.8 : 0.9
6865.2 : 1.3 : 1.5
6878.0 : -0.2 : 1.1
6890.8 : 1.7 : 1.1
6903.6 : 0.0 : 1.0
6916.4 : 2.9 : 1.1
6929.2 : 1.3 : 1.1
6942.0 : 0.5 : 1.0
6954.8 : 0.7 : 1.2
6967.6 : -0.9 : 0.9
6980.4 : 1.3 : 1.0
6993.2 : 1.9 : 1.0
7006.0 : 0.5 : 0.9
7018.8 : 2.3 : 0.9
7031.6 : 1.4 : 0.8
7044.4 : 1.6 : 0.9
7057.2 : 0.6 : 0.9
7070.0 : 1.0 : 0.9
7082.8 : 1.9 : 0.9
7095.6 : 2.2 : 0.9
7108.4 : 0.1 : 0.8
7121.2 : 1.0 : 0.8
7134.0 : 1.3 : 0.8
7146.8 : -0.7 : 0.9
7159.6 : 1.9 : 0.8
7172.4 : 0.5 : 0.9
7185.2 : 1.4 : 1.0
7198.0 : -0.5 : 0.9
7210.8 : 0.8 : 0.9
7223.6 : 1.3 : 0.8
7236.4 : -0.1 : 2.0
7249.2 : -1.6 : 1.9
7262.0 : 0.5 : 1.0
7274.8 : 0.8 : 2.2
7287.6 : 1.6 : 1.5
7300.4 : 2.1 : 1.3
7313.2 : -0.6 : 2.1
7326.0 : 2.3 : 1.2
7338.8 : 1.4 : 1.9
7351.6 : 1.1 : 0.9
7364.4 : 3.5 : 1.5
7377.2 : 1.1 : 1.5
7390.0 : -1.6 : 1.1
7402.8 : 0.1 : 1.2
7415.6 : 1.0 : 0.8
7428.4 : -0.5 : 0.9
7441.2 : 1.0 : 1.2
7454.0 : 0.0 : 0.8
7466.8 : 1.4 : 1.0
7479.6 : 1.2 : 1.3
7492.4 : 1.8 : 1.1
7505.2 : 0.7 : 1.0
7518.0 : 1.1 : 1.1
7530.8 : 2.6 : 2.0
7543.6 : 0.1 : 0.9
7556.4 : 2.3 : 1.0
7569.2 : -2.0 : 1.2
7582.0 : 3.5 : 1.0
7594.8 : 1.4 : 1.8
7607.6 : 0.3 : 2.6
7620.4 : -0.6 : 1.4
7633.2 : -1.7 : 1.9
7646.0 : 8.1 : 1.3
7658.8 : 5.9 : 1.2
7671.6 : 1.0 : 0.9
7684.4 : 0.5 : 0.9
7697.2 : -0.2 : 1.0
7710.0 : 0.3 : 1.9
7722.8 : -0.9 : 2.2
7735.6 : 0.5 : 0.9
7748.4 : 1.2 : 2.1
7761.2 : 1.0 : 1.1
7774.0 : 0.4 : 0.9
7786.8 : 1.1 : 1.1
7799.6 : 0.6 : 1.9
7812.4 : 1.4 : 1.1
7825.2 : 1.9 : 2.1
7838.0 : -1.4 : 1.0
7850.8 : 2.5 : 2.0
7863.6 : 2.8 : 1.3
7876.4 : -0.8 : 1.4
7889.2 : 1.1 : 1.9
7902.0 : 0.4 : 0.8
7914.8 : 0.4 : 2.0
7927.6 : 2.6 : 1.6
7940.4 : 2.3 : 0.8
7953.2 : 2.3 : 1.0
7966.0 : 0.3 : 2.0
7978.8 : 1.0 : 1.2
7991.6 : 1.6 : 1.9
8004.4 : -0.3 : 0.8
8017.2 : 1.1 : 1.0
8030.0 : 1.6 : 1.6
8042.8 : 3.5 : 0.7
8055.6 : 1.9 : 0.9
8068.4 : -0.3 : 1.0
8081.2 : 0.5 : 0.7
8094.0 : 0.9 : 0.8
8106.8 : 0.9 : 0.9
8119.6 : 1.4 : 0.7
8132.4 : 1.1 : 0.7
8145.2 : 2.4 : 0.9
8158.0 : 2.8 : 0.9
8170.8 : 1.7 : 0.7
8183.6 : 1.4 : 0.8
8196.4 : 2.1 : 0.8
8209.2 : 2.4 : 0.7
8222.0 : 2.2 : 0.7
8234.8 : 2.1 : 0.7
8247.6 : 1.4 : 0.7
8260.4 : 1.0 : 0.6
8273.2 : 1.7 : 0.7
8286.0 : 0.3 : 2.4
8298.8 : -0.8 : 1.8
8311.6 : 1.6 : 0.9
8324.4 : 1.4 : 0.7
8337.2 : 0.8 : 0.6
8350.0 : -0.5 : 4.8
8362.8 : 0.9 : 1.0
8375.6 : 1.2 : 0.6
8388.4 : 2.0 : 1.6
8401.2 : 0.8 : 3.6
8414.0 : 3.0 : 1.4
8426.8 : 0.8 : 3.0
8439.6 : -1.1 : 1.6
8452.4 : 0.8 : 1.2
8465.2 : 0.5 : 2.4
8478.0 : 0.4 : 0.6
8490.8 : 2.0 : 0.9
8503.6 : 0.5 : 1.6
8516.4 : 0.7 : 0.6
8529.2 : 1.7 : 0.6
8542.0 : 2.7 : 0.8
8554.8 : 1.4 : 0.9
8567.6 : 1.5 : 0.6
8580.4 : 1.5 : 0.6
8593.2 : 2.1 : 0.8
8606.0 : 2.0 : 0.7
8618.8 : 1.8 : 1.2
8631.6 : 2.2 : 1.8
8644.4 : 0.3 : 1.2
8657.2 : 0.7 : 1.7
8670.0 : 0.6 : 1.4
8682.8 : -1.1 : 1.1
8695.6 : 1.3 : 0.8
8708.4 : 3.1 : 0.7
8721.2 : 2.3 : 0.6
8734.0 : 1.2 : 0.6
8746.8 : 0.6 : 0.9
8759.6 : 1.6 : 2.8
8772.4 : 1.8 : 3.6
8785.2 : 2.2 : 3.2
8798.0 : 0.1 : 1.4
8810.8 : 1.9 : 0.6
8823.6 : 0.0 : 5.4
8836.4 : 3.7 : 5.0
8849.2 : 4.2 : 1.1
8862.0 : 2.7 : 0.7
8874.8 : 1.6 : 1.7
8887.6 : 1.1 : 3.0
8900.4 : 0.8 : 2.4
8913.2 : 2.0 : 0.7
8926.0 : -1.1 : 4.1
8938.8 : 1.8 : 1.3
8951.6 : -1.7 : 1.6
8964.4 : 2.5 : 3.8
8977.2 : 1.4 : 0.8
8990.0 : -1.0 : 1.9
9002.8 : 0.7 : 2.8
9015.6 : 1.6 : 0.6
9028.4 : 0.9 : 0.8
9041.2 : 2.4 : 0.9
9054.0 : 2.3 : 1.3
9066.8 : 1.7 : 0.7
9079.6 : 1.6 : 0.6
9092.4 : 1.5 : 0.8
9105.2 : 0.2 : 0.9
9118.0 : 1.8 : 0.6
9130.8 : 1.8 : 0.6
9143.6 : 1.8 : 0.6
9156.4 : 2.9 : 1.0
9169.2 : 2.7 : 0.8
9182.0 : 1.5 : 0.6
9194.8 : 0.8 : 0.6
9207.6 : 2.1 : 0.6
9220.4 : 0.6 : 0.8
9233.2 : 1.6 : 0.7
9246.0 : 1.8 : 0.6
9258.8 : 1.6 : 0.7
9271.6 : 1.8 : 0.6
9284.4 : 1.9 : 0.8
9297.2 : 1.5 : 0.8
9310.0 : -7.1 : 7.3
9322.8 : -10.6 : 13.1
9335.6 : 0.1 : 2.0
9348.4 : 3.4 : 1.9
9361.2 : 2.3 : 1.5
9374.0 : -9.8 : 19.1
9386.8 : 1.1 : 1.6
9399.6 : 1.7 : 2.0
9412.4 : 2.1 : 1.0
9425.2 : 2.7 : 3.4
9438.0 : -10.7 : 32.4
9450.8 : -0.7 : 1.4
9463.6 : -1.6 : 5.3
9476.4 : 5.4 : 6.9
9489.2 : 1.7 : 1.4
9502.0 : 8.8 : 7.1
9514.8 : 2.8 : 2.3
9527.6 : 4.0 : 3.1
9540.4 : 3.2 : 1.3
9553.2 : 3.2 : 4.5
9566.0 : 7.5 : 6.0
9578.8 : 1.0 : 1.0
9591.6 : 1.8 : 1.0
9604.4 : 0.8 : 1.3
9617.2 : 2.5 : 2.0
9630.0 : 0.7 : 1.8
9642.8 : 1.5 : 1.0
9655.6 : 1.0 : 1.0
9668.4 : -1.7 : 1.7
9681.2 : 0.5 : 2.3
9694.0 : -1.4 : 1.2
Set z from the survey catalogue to 1.052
